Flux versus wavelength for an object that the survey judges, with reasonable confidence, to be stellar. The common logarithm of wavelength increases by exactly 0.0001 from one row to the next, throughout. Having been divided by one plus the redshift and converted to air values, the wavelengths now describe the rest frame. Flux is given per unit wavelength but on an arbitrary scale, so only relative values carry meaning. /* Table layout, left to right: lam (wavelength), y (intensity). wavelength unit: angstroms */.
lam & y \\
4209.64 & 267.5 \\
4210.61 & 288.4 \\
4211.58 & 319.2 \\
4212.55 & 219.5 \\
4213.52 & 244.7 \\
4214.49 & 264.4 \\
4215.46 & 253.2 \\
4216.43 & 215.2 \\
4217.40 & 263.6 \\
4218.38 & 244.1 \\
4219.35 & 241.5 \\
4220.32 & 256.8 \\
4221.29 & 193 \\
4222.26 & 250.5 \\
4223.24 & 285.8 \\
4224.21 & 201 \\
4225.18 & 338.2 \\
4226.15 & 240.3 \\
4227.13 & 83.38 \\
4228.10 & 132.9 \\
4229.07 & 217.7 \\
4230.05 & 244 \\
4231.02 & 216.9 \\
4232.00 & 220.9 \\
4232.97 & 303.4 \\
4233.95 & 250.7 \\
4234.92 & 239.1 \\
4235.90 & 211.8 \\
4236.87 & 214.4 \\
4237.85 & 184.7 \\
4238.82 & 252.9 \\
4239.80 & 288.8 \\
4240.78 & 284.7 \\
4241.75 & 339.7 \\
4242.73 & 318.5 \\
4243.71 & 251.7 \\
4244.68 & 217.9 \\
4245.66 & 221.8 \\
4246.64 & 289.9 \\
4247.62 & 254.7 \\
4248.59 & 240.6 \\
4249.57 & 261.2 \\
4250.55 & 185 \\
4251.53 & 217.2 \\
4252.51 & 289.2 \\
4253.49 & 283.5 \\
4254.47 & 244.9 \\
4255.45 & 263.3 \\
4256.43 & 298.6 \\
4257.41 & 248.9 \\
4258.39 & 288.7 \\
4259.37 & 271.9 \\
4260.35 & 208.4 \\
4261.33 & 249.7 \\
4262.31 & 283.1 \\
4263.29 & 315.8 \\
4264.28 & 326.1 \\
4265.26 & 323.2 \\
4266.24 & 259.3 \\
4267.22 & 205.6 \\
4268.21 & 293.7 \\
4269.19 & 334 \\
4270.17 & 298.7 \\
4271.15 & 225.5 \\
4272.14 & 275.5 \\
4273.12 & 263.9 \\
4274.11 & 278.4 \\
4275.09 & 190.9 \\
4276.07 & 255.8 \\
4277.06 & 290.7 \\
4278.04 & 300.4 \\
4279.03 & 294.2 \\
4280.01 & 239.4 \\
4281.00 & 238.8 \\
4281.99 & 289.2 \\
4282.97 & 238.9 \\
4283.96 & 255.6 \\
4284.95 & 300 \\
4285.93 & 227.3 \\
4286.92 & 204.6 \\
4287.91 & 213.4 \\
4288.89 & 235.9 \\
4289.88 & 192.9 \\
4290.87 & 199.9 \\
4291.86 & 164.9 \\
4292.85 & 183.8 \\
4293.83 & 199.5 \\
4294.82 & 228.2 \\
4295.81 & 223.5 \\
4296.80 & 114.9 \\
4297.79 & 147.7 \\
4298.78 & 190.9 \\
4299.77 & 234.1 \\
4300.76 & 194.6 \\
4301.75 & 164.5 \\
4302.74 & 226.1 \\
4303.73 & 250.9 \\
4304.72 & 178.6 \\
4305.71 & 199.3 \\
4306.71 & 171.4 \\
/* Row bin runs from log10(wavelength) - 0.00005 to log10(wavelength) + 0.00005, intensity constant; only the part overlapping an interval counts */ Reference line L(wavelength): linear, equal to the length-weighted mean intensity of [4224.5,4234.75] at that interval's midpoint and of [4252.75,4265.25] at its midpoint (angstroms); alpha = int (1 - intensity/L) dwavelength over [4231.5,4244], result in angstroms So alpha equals -1.0 angstroms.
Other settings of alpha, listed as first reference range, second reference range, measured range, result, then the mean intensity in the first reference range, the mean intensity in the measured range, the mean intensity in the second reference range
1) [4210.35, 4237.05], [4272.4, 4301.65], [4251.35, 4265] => -2.42 angstroms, 237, 273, 227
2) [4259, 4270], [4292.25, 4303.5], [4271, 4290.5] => -1.08 angstroms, 280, 251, 193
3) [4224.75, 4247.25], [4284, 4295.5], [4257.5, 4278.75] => -4.42 angstroms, 242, 273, 216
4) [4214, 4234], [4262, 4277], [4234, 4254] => -0.02 angstroms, 234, 252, 276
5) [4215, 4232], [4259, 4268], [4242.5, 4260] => 0.11 angstroms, 228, 257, 272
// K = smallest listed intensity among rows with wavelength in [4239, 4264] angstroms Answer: 185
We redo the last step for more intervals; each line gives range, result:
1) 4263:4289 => 190.9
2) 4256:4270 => 205.6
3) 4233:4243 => 184.7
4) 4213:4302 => 83.38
